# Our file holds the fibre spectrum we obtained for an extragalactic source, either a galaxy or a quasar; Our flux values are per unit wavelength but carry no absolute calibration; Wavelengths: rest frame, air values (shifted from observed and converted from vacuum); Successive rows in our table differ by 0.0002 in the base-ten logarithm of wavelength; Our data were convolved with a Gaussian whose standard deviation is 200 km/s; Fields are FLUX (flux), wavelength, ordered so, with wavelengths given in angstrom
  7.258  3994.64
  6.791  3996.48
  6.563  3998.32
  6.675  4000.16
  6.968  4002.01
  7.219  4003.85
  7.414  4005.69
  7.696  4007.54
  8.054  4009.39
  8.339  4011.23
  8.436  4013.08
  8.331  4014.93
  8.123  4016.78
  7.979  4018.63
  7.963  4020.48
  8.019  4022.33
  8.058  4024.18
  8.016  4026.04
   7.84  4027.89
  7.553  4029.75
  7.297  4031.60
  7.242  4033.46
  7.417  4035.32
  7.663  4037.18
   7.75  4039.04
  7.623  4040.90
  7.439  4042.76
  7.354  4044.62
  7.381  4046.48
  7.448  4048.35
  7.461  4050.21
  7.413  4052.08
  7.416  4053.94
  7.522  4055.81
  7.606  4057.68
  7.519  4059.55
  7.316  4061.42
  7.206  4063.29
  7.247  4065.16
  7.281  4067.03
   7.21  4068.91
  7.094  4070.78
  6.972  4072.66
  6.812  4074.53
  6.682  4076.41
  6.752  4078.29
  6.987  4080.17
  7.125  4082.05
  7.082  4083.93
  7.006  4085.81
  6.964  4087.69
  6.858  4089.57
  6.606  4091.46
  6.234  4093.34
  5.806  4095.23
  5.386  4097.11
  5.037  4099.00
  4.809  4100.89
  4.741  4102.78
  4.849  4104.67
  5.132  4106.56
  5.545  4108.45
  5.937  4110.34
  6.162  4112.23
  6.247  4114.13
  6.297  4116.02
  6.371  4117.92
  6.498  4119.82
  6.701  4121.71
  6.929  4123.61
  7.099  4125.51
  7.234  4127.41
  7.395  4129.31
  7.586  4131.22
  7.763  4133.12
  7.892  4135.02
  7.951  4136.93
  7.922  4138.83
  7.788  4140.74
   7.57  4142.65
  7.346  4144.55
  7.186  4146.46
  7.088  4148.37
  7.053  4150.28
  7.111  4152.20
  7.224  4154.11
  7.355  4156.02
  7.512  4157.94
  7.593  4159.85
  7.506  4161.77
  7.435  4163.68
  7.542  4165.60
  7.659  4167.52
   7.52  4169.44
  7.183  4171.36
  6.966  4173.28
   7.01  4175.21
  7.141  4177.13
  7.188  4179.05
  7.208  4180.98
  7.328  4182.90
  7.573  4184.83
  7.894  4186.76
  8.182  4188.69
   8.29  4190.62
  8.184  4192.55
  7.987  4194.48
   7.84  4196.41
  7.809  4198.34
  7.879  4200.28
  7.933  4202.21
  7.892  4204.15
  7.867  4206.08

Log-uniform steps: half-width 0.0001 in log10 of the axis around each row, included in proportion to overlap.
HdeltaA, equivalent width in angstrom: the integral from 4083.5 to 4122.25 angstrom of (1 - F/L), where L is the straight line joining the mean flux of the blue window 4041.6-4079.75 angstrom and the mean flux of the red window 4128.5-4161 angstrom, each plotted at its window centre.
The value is 7.3 angstrom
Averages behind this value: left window 7.25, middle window 5.99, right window 7.49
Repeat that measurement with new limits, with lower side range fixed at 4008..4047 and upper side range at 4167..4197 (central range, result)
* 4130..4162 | 0.54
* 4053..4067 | 0.65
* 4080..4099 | 2.96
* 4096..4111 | 4.91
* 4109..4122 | 2.37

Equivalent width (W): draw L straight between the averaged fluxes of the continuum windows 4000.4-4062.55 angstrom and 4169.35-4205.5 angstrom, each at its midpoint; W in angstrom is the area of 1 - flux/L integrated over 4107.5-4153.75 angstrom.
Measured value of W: 3.70 angstrom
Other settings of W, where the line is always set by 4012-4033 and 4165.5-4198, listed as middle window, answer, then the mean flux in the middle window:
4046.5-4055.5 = 0.5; 7.43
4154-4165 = 0.2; 7.46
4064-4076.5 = 1.2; 7.07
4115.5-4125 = 1.4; 6.6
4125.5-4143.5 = 0.1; 7.65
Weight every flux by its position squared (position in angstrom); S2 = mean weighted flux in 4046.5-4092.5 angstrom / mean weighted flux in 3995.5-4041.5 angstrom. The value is 0.96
